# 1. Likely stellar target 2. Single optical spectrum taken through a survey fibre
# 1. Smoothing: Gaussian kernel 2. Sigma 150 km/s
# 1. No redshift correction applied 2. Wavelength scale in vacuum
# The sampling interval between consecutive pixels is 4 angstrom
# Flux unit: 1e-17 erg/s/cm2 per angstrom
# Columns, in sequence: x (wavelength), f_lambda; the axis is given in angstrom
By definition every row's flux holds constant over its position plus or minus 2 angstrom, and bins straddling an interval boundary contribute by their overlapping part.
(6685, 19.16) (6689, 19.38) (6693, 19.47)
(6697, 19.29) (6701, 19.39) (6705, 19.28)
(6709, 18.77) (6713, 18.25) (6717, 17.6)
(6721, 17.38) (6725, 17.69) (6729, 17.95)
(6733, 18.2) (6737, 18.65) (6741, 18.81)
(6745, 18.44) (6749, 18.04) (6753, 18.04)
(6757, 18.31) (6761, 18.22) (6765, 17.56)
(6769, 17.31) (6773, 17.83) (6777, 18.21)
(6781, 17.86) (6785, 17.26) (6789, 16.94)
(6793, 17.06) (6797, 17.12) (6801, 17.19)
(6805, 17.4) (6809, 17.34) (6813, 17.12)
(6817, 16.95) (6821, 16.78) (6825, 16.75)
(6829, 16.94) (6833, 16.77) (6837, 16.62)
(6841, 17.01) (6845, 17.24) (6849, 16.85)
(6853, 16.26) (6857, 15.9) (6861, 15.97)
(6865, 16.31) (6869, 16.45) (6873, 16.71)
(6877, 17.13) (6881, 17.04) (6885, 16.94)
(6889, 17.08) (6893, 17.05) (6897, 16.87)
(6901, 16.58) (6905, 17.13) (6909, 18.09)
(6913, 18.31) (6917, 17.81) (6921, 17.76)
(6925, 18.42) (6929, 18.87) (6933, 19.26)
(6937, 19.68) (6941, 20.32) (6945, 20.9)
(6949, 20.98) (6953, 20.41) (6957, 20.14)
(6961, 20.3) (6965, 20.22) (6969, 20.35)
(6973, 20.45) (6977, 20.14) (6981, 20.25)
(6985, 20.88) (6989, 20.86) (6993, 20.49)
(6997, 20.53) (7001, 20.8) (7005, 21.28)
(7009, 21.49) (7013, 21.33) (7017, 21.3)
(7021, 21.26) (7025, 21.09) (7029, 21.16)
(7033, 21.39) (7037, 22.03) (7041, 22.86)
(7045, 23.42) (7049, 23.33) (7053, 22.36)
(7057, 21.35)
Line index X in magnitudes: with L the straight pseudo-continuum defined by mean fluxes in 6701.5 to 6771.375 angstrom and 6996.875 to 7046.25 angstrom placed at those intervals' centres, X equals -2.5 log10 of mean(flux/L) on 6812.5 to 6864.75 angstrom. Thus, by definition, 0.16 mag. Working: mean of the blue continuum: 18.2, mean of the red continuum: 21.5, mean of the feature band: 16.7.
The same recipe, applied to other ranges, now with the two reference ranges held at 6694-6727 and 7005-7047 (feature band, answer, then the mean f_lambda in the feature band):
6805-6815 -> 0.13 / 17.3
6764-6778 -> 0.08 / 17.7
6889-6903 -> 0.21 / 16.9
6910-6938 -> 0.12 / 18.5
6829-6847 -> 0.17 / 16.9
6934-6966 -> 0.03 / 20.3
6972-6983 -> 0.05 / 20.3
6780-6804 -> 0.12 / 17.2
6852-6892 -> 0.21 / 16.6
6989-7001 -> 0.04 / 20.6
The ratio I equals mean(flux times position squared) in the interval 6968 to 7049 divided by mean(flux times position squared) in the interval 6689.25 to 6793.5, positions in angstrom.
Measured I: 1.26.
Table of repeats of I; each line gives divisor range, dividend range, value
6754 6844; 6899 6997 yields 1.18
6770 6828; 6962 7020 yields 1.27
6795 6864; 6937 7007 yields 1.27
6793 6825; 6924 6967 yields 1.22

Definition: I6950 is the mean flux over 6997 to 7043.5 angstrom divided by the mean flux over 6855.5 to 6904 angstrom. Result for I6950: 1.28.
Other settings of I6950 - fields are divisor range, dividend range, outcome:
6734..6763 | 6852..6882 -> 0.90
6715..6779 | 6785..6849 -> 0.94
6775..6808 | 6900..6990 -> 1.12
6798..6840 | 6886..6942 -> 1.06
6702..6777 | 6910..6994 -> 1.09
